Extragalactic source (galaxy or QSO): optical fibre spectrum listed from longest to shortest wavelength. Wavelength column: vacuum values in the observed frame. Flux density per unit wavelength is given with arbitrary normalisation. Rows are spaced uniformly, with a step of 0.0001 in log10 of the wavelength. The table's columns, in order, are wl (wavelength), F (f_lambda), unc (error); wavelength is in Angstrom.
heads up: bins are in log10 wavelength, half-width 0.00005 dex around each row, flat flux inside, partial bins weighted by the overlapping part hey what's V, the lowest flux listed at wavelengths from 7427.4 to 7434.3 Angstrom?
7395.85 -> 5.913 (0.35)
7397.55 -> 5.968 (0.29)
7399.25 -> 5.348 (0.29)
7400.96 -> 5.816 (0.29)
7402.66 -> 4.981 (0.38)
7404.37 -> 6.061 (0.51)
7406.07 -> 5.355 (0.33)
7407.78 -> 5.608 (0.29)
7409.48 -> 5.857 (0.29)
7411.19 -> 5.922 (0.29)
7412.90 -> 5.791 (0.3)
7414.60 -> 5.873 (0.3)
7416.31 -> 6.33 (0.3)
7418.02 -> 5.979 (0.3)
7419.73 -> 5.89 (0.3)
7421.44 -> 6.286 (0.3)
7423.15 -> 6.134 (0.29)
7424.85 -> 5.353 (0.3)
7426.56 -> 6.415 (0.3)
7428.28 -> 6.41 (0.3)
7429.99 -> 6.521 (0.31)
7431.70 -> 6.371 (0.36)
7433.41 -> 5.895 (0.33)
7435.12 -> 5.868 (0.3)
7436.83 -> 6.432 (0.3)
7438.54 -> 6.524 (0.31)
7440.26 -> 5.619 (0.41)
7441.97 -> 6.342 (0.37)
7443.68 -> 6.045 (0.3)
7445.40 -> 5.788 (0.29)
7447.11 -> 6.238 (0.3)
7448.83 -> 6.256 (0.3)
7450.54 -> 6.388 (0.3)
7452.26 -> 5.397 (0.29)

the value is 5.895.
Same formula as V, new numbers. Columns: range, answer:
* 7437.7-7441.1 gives 5.619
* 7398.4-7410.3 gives 4.981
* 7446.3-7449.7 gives 6.238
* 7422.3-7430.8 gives 5.353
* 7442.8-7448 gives 5.788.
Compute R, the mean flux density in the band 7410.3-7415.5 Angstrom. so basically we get 5.86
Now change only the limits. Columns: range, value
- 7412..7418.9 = 5.99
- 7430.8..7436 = 6.06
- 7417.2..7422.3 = 6.05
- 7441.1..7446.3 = 6.07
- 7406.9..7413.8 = 5.79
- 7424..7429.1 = 6.05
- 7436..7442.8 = 6.23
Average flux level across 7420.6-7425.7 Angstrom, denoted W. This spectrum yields 5.93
